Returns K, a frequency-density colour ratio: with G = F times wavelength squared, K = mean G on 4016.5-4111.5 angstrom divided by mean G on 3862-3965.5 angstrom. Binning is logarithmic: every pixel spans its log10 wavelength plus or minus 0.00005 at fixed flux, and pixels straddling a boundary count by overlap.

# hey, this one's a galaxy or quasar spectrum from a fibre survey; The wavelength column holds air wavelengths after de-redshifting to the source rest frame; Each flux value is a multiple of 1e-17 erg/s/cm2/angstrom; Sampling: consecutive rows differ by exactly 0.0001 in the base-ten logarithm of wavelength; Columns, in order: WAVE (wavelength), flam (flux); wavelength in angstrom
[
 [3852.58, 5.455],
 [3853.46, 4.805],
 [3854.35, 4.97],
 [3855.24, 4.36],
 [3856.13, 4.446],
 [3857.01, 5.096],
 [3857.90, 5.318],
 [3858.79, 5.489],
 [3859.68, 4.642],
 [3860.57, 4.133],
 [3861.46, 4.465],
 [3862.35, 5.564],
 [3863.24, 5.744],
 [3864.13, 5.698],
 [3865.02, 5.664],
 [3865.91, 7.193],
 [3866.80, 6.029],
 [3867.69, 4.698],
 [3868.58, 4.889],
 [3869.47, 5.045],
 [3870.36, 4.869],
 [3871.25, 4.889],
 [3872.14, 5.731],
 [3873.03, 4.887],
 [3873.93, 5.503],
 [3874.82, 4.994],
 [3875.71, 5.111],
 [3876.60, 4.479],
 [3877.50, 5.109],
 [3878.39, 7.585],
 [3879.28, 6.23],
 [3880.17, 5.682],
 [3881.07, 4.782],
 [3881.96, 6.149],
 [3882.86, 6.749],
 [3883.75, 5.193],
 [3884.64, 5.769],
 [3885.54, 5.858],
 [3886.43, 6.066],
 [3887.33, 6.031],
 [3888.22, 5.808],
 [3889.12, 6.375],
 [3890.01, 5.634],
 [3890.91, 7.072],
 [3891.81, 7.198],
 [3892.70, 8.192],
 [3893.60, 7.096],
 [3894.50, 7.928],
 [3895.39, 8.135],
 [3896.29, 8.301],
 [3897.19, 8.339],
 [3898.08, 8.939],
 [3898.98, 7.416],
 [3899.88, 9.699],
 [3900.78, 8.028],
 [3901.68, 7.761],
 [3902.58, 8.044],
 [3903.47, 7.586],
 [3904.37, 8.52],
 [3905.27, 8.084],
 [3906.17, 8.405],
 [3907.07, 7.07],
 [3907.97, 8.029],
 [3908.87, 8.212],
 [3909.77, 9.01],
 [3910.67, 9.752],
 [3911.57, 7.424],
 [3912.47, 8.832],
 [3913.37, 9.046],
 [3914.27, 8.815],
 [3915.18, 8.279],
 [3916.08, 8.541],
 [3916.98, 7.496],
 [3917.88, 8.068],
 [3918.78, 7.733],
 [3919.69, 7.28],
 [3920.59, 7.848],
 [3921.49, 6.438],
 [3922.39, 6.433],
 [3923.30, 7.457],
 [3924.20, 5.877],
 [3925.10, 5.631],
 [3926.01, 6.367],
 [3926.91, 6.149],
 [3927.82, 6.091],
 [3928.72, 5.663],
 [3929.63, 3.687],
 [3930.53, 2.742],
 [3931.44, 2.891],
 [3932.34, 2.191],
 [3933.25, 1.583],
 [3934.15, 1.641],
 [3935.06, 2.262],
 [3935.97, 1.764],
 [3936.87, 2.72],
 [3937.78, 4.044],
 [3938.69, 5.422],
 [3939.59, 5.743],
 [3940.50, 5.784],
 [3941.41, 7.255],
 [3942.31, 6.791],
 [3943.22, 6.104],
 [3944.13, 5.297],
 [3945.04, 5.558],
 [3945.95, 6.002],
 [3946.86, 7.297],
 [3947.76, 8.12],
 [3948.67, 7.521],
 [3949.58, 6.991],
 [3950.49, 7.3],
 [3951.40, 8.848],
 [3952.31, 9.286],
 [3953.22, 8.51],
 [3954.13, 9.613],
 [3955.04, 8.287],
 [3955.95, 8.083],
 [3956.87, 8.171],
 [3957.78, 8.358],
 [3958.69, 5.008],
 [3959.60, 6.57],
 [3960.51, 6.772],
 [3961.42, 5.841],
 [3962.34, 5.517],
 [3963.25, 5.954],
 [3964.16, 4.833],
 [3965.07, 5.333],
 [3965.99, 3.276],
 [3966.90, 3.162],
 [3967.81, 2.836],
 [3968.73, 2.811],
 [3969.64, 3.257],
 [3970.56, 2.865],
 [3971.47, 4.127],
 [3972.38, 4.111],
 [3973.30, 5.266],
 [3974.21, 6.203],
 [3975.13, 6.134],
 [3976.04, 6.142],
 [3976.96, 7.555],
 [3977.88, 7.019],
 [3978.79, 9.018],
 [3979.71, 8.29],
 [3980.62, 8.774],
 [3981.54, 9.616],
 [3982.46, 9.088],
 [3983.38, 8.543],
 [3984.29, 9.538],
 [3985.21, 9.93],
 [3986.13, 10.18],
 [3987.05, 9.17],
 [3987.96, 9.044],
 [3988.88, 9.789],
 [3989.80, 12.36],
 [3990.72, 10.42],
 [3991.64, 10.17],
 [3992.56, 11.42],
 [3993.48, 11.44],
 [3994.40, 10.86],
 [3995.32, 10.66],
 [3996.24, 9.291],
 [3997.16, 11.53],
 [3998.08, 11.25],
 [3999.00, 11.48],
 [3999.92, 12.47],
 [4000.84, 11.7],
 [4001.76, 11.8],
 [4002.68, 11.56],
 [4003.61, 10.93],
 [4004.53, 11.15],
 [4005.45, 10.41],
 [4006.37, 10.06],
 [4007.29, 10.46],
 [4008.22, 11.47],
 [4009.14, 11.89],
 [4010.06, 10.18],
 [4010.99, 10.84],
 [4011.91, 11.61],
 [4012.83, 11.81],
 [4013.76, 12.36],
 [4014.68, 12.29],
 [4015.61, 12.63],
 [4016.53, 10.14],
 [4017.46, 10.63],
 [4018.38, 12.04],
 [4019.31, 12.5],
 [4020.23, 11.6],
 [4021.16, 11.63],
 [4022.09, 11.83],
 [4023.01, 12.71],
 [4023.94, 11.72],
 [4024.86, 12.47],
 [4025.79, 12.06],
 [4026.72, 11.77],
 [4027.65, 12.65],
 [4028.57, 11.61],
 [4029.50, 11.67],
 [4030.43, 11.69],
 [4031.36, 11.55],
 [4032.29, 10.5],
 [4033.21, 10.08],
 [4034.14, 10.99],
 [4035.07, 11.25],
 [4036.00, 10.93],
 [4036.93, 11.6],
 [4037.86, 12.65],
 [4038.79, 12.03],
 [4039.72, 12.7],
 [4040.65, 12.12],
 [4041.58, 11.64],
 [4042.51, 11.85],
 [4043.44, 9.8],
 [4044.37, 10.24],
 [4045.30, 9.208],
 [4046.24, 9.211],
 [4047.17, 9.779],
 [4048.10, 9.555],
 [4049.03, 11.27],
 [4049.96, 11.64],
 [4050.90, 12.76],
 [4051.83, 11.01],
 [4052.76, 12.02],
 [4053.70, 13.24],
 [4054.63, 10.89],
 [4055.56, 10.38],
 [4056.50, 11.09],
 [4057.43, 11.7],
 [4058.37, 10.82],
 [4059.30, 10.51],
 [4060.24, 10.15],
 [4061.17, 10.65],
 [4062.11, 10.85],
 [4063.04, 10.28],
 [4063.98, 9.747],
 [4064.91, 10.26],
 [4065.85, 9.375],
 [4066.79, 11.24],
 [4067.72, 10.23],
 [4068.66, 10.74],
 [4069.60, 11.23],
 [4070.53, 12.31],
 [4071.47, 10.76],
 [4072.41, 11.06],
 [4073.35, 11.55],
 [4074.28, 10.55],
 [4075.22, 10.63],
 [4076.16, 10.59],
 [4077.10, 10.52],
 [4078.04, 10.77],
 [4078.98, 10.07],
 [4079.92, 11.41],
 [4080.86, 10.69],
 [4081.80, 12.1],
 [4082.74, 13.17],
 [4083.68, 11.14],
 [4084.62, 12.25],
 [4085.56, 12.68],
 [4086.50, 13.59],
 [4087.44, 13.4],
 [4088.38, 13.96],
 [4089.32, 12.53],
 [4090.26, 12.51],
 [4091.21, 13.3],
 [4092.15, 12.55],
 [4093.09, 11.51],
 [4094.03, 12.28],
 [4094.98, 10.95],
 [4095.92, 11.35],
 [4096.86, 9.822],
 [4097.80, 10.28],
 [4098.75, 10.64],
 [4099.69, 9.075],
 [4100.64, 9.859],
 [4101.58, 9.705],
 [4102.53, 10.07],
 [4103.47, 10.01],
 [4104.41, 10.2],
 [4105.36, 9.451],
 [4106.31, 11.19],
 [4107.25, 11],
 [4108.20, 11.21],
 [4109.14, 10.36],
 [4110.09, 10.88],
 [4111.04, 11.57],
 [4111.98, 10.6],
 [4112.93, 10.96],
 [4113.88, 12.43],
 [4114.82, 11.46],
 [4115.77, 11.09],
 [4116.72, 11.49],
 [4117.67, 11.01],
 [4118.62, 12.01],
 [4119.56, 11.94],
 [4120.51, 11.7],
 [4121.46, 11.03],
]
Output 1.9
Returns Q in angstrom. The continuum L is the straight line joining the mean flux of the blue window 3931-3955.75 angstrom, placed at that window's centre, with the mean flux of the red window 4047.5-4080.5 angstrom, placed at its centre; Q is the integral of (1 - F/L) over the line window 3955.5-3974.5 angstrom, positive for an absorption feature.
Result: 4.2 angstrom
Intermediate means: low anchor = 5.77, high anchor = 10.9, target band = 5.15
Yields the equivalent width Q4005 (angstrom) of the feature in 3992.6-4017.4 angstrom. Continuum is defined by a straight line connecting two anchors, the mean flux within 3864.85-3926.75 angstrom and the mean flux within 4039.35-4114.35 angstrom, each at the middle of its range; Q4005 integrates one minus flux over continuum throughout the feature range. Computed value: -4.7 angstrom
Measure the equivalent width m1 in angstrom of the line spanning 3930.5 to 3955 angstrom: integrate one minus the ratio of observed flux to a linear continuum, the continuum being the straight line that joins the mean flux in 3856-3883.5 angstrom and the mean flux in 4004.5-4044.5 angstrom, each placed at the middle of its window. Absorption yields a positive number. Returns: 8.06 angstrom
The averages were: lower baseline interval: 5.39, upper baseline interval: 11.5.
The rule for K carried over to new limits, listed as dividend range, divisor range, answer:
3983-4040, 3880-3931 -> 1.65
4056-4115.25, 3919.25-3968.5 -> 2.07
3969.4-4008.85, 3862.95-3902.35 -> 1.54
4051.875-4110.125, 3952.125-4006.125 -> 1.42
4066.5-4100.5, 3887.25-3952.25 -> 1.86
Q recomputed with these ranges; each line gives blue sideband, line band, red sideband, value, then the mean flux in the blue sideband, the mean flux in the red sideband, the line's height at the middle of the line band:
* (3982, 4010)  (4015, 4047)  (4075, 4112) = -1.69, 10.7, 11.3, 10.9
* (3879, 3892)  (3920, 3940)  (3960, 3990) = 5.52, 6.01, 6.69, 6.35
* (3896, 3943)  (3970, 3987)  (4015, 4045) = 3.54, 6.59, 11.6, 9.26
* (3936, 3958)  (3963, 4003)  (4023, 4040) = 3.94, 6.85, 11.7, 8.91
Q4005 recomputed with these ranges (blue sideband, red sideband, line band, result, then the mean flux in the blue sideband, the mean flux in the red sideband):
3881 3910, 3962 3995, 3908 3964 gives 6.8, 7.34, 7.36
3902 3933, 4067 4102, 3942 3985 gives 8.4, 7.01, 11.4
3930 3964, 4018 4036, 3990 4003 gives -2.3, 5.88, 11.7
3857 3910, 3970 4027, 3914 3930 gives 1.6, 6.44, 10.1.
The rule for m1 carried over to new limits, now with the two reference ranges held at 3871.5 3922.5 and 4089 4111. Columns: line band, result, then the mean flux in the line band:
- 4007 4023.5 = -4.0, 11.6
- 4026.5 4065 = -4.7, 11.1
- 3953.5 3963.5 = 1.4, 7.15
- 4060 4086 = -1.4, 11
